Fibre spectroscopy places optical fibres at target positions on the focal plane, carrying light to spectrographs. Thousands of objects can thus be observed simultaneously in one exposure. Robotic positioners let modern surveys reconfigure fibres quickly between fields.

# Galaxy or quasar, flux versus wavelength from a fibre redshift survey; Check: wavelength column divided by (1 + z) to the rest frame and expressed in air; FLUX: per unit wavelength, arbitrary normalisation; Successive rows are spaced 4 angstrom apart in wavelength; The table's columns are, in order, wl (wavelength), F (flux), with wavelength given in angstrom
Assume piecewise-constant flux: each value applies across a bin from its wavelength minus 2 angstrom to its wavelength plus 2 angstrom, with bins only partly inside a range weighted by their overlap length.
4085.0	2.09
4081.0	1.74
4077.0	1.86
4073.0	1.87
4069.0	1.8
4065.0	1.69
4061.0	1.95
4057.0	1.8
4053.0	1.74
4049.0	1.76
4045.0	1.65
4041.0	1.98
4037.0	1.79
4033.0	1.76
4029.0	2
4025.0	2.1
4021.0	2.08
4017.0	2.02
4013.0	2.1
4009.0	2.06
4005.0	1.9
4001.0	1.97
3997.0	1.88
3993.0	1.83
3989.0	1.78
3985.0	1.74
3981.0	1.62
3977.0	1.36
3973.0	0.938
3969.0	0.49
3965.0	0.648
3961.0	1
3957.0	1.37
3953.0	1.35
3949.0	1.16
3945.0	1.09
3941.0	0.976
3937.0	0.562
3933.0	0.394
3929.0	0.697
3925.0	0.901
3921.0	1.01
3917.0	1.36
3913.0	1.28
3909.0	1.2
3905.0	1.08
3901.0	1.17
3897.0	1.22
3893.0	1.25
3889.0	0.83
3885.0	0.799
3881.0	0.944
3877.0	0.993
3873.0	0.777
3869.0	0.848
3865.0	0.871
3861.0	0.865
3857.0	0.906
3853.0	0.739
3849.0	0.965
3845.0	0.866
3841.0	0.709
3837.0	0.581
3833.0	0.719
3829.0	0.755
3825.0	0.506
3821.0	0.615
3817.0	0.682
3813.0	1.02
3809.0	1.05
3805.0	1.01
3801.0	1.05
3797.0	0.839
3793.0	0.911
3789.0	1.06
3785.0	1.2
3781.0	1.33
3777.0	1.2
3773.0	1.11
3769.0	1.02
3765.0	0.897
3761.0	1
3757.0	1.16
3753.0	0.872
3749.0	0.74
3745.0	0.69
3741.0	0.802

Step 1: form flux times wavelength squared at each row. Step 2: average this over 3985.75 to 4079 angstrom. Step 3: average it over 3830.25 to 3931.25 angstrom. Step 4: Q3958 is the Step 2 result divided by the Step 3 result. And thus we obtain 2.2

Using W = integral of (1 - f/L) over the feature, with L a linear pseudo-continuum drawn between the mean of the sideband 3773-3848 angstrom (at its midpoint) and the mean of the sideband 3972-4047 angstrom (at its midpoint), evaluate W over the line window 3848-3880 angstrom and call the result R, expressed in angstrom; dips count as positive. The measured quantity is 7.8 angstrom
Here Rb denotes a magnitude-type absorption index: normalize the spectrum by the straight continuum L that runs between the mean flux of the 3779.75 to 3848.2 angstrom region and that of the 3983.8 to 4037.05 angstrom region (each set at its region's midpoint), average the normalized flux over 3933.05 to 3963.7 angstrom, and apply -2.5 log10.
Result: 0.50 mag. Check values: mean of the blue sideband 0.873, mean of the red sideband 1.94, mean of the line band 1.02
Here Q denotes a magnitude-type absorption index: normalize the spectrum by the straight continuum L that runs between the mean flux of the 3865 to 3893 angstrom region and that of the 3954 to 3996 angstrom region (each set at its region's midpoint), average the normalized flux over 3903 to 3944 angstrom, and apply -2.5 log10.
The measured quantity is 0.13 mag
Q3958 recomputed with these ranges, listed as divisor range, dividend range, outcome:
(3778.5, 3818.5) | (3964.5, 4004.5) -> 1.59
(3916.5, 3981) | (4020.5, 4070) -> 2.00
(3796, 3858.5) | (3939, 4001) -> 1.73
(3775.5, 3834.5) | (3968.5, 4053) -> 2.13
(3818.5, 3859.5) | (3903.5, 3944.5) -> 1.34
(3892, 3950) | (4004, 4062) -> 1.99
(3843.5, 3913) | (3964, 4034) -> 1.86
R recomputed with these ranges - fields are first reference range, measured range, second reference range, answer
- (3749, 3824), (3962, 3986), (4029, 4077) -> 7.2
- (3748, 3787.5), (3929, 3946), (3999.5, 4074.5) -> 9.2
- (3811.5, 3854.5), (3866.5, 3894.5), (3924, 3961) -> -2.8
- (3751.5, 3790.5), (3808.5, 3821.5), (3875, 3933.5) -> 2.7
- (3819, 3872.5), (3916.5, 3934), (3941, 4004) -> 4.1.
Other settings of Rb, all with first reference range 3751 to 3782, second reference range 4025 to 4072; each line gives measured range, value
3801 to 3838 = 0.454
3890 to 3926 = 0.237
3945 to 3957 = 0.245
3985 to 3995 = -0.079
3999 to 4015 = -0.172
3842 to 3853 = 0.429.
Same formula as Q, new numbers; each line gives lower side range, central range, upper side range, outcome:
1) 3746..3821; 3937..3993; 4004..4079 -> 0.34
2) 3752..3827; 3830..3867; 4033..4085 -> 0.40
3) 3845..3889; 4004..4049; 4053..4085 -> -0.20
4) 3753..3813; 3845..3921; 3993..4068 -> 0.36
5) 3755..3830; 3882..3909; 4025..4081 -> 0.23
